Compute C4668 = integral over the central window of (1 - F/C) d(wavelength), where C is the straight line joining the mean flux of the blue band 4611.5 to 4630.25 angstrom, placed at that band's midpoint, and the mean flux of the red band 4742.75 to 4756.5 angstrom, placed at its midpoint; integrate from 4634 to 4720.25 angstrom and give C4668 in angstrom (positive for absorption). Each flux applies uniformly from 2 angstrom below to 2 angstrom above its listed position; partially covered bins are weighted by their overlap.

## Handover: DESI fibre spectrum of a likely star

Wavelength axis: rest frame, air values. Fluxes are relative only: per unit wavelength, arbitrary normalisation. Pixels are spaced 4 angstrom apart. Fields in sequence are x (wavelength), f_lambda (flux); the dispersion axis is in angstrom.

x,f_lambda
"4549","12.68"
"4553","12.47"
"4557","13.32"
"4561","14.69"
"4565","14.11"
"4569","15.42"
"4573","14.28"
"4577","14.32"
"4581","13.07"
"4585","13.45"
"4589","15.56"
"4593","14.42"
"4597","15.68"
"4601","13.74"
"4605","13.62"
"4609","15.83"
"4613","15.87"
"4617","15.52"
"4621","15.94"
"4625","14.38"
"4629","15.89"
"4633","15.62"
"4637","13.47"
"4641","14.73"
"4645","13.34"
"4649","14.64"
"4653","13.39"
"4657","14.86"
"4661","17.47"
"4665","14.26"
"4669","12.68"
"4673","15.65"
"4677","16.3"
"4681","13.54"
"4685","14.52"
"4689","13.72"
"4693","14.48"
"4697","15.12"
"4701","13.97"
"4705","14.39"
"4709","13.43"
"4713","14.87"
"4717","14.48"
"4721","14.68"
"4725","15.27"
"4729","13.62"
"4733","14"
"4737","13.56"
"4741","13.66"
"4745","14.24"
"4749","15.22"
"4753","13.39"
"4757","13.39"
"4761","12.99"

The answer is 2.6 angstrom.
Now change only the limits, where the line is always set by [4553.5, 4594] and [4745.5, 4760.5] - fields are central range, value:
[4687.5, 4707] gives -0.5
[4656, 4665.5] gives -1.2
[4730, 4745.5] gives 0.1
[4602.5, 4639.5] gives -2.6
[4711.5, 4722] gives -0.5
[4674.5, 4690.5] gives -0.6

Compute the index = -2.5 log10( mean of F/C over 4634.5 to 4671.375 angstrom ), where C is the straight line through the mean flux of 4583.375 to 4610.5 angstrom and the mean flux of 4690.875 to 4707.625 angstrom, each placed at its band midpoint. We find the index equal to 0.01 mag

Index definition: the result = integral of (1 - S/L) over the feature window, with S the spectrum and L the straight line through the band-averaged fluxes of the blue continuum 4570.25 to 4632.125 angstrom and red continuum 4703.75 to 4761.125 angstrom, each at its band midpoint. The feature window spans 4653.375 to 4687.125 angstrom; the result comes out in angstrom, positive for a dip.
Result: -0.9 angstrom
